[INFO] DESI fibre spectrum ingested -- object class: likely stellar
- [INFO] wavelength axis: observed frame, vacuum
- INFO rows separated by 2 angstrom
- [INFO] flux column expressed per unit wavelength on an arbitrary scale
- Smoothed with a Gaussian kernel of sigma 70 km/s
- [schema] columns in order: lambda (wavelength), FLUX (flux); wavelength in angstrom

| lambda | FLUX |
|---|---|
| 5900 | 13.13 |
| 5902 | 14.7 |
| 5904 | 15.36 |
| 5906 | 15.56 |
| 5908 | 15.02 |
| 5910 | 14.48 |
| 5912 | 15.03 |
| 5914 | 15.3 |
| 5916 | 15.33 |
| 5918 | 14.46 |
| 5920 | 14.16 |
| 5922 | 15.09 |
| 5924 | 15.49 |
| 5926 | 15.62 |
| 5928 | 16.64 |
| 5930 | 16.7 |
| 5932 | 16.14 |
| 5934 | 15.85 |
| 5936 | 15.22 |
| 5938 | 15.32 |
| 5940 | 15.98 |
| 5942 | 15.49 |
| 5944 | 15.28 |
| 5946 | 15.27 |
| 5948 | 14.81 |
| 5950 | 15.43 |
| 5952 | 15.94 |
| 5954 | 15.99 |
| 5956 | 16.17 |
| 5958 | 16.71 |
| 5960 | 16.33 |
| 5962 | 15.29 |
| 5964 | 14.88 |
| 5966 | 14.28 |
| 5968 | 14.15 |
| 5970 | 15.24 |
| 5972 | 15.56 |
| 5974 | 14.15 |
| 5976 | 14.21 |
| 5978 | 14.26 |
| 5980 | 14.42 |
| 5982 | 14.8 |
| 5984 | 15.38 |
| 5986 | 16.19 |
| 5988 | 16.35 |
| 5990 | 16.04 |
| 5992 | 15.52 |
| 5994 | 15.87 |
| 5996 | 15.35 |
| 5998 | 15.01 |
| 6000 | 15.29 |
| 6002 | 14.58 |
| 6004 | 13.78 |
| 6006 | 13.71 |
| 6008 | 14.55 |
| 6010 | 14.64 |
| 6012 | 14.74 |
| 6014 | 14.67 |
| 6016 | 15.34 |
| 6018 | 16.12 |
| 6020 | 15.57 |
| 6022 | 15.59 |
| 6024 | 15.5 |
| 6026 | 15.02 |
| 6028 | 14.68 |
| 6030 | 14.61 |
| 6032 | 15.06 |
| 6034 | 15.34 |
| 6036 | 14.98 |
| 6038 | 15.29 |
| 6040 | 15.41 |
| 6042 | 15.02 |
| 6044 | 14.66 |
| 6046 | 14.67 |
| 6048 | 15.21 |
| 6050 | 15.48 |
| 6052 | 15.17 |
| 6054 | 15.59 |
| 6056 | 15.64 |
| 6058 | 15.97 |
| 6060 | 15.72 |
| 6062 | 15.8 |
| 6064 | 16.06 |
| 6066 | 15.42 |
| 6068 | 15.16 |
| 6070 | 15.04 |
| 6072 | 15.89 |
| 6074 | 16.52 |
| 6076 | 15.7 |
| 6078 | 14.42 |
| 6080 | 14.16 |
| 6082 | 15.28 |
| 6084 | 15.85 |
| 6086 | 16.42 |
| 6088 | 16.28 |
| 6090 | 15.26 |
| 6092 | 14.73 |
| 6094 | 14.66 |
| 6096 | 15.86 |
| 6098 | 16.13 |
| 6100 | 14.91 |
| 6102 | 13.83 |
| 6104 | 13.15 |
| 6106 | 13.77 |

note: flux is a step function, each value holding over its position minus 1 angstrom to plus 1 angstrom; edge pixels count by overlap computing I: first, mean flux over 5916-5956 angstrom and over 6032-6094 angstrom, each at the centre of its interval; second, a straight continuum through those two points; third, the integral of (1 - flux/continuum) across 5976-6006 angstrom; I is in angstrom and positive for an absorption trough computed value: 0.68 angstrom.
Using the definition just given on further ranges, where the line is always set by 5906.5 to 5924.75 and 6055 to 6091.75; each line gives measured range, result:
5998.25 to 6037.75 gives 1.0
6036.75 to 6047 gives 0.3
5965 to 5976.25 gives 0.4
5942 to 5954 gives -0.3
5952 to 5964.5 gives -0.7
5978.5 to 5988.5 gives -0.1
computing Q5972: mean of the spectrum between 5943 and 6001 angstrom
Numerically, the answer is 15.3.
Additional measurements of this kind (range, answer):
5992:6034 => 15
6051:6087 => 15.5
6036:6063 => 15.3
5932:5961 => 15.7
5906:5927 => 15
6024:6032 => 14.9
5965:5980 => 14.5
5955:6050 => 15.1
